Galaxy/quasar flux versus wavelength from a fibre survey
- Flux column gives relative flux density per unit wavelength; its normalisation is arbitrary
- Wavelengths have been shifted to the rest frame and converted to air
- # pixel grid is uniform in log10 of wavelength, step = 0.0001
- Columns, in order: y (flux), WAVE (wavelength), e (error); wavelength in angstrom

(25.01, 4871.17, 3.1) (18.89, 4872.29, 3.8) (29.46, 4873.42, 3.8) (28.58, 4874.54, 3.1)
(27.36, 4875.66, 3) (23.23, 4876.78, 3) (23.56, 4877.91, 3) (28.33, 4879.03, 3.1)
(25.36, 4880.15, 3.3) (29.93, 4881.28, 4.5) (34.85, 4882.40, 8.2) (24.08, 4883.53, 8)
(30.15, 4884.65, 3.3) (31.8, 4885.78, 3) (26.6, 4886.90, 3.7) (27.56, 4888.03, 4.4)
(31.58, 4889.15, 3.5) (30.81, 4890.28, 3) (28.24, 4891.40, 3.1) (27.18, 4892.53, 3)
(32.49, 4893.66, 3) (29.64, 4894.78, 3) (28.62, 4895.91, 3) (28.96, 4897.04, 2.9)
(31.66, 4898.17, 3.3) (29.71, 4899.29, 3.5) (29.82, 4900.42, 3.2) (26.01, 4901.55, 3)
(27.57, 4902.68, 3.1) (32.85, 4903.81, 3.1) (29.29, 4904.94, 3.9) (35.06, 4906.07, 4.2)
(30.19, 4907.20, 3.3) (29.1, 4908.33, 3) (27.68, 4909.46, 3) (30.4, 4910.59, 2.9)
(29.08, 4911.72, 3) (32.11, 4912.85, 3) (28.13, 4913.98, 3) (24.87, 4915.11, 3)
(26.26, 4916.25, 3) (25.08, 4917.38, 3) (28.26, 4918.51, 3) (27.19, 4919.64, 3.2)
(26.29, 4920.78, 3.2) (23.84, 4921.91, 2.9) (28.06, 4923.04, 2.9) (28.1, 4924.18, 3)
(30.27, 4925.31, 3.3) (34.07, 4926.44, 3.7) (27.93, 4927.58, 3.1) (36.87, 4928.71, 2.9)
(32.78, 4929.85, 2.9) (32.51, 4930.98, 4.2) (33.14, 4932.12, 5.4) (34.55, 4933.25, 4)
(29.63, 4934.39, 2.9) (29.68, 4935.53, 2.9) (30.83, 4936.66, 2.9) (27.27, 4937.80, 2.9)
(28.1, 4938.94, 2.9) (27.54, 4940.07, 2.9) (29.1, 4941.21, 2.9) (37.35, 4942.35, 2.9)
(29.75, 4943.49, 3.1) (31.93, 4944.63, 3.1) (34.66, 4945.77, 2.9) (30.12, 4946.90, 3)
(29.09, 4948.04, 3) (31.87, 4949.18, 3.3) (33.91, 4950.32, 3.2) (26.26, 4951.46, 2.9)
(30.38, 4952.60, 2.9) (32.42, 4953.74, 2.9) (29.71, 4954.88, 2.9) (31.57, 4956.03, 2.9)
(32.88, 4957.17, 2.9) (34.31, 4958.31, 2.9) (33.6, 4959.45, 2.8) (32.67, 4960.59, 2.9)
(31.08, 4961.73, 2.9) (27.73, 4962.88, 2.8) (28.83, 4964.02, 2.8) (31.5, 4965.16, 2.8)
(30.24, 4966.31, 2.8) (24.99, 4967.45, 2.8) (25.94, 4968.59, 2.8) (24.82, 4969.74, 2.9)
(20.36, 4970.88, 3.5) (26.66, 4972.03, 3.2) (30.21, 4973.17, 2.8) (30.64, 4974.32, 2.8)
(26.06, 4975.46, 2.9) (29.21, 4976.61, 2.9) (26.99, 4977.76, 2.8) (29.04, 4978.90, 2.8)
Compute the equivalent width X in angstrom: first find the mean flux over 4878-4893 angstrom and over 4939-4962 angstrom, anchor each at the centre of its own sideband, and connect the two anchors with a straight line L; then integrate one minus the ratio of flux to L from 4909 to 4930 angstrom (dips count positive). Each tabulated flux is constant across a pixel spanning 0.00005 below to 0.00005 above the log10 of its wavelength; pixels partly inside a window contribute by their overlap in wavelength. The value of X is 1.0 angstrom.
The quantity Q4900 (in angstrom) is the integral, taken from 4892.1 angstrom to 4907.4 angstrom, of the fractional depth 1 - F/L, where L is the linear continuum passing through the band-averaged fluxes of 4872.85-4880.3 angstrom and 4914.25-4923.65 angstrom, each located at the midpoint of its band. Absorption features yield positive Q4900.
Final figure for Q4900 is -2.0 angstrom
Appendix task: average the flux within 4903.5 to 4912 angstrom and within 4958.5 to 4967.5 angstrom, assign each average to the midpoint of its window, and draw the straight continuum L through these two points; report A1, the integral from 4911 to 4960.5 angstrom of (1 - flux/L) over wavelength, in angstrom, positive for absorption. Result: 0.3 angstrom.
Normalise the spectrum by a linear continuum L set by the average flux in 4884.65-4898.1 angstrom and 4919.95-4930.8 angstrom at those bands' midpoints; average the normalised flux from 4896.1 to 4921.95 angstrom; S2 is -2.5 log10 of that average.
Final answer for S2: 0.03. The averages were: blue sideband 29.5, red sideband 29.8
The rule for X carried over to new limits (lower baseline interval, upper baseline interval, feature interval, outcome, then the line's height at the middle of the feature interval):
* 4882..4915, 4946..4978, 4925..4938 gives -1.0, 29.6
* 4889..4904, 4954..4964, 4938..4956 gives 0.2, 31.2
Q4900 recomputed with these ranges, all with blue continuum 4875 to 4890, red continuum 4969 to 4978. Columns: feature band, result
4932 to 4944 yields -1.4 angstrom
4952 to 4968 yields -2.3 angstrom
